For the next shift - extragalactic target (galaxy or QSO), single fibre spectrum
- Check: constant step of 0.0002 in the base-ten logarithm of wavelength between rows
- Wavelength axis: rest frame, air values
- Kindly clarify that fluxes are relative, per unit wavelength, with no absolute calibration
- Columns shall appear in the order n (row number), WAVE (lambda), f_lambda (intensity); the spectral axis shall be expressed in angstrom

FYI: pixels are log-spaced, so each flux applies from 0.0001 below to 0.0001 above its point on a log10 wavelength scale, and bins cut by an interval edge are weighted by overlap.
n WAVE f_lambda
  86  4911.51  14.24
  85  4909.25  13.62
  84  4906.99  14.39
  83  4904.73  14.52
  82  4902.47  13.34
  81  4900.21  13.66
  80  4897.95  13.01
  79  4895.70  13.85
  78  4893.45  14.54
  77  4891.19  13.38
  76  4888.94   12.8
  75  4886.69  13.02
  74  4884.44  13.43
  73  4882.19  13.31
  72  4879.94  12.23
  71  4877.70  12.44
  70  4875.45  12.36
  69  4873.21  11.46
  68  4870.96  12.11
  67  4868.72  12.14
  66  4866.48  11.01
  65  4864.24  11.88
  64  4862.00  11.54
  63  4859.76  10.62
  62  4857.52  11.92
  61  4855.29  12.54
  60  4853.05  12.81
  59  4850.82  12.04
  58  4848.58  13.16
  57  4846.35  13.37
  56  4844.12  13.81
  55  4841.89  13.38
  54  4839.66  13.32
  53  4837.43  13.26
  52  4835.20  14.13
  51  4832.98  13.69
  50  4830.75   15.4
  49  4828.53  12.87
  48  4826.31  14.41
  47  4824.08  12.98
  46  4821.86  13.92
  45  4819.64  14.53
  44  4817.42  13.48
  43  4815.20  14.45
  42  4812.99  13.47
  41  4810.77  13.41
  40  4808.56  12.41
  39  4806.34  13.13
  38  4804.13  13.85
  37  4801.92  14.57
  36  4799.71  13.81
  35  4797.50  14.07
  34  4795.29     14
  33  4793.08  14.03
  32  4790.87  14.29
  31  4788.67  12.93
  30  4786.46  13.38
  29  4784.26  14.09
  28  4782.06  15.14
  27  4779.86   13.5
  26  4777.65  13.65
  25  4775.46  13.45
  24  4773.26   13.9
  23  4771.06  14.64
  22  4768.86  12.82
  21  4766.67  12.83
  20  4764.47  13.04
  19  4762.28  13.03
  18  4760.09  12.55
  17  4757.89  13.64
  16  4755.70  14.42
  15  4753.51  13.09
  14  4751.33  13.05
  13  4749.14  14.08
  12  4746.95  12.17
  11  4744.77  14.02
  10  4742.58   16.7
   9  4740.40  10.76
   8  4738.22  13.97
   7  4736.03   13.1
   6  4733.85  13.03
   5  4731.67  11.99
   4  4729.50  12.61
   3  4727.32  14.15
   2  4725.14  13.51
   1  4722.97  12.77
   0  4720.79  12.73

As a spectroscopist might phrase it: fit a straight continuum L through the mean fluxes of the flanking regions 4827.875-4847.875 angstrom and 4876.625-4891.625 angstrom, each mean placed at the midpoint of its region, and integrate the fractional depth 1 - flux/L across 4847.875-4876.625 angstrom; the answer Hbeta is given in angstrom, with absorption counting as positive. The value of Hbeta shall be 2.91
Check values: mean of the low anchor 13.7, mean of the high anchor 12.9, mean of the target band 11.9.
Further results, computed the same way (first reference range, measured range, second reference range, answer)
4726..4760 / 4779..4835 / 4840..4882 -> -4.60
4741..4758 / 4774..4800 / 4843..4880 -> -1.14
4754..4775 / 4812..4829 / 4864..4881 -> -1.53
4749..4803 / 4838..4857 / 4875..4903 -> 0.50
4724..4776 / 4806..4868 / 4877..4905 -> 1.12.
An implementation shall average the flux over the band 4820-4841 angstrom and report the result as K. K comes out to 13.8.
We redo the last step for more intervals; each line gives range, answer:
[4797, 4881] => 13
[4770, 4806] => 13.9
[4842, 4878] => 12.2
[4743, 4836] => 13.7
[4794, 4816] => 13.7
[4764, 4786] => 13.7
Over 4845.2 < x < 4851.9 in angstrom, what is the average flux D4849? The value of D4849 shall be 12.9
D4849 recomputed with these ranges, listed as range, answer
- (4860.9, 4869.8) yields 11.6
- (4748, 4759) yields 13.6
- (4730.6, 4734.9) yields 12.5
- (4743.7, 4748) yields 13.1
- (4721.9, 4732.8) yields 13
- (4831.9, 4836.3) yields 13.9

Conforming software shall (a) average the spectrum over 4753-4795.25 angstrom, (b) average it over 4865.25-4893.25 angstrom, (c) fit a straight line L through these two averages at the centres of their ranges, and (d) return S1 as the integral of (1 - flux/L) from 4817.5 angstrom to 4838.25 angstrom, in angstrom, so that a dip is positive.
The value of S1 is -1.32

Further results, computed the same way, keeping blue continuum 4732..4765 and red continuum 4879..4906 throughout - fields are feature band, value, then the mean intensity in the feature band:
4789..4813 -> -0.6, 13.7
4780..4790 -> -0.4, 13.9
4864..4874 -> 1.3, 11.7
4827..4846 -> -0.5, 13.7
